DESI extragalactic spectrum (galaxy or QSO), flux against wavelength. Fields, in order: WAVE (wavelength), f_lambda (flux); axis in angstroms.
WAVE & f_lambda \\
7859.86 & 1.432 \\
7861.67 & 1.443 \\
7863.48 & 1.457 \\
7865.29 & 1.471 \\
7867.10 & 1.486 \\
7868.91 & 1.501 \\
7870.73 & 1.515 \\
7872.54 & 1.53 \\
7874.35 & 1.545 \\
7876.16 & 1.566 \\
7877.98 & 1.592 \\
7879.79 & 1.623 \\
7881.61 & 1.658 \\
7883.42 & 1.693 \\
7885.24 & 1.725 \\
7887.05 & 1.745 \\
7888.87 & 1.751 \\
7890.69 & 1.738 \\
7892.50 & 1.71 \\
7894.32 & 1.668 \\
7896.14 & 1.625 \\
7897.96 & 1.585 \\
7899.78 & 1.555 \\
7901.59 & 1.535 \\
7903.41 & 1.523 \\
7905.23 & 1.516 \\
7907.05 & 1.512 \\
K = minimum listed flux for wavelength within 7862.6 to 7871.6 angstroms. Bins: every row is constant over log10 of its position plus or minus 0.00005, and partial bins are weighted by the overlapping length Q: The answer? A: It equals 1.457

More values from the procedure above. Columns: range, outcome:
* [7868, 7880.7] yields 1.501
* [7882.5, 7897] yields 1.625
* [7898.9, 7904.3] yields 1.523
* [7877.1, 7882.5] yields 1.592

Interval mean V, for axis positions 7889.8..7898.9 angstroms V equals 1.66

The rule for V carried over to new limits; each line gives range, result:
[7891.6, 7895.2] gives 1.69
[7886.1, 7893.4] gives 1.74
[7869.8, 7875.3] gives 1.53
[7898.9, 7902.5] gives 1.55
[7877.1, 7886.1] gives 1.66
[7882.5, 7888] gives 1.72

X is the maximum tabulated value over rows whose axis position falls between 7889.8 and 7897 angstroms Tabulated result 1.738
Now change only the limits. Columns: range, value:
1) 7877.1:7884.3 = 1.693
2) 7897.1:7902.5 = 1.585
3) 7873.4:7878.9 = 1.592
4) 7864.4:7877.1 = 1.566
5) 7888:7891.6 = 1.751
